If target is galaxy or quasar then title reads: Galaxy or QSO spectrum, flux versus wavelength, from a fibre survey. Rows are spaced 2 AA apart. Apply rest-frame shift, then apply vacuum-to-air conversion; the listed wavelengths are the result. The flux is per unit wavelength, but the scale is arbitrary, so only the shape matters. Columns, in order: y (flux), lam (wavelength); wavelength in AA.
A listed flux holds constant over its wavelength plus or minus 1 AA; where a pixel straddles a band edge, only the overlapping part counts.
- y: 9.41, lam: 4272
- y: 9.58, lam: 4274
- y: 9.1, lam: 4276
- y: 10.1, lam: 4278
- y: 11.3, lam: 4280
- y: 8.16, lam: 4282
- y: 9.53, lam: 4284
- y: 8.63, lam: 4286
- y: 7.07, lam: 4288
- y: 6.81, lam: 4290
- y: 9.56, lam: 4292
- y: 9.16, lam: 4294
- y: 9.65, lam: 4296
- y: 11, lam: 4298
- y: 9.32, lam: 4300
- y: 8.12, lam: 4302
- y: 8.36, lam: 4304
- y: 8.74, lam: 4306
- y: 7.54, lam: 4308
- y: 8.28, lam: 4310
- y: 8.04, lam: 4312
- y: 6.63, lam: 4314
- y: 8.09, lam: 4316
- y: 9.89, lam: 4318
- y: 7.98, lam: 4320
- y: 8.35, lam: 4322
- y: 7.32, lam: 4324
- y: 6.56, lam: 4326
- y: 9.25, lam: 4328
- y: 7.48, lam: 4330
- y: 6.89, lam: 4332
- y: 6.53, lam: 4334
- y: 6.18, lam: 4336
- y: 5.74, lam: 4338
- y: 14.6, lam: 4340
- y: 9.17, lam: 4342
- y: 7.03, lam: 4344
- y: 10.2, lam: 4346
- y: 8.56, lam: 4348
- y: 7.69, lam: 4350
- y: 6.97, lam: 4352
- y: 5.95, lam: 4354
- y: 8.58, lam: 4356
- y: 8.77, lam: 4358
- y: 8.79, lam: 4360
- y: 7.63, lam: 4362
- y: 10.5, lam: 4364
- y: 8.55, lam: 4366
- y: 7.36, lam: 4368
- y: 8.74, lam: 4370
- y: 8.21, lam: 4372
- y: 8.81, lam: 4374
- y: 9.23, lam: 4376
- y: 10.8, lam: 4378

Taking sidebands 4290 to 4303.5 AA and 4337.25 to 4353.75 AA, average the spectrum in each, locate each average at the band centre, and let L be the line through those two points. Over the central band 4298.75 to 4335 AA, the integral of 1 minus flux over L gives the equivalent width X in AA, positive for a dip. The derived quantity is 4.1 AA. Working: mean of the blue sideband 9.23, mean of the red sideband 8.66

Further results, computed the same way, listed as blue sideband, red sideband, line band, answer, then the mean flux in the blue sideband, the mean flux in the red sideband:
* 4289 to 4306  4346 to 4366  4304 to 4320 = 1.2 AA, 8.98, 8.28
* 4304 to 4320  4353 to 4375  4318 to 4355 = 1.3 AA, 8.17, 8.35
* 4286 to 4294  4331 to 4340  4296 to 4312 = -1.9 AA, 8.08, 7.25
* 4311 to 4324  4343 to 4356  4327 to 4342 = -0.4 AA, 8.1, 7.8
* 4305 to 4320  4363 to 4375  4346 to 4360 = 0.9 AA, 8.16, 8.7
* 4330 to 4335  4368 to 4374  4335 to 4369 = -3.5 AA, 6.86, 8.35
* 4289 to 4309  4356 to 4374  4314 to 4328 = 1.2 AA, 8.83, 8.58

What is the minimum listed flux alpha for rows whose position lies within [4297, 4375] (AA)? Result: 5.74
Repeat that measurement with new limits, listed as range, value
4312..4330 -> 6.56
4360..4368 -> 7.36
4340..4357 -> 5.95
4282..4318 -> 6.63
